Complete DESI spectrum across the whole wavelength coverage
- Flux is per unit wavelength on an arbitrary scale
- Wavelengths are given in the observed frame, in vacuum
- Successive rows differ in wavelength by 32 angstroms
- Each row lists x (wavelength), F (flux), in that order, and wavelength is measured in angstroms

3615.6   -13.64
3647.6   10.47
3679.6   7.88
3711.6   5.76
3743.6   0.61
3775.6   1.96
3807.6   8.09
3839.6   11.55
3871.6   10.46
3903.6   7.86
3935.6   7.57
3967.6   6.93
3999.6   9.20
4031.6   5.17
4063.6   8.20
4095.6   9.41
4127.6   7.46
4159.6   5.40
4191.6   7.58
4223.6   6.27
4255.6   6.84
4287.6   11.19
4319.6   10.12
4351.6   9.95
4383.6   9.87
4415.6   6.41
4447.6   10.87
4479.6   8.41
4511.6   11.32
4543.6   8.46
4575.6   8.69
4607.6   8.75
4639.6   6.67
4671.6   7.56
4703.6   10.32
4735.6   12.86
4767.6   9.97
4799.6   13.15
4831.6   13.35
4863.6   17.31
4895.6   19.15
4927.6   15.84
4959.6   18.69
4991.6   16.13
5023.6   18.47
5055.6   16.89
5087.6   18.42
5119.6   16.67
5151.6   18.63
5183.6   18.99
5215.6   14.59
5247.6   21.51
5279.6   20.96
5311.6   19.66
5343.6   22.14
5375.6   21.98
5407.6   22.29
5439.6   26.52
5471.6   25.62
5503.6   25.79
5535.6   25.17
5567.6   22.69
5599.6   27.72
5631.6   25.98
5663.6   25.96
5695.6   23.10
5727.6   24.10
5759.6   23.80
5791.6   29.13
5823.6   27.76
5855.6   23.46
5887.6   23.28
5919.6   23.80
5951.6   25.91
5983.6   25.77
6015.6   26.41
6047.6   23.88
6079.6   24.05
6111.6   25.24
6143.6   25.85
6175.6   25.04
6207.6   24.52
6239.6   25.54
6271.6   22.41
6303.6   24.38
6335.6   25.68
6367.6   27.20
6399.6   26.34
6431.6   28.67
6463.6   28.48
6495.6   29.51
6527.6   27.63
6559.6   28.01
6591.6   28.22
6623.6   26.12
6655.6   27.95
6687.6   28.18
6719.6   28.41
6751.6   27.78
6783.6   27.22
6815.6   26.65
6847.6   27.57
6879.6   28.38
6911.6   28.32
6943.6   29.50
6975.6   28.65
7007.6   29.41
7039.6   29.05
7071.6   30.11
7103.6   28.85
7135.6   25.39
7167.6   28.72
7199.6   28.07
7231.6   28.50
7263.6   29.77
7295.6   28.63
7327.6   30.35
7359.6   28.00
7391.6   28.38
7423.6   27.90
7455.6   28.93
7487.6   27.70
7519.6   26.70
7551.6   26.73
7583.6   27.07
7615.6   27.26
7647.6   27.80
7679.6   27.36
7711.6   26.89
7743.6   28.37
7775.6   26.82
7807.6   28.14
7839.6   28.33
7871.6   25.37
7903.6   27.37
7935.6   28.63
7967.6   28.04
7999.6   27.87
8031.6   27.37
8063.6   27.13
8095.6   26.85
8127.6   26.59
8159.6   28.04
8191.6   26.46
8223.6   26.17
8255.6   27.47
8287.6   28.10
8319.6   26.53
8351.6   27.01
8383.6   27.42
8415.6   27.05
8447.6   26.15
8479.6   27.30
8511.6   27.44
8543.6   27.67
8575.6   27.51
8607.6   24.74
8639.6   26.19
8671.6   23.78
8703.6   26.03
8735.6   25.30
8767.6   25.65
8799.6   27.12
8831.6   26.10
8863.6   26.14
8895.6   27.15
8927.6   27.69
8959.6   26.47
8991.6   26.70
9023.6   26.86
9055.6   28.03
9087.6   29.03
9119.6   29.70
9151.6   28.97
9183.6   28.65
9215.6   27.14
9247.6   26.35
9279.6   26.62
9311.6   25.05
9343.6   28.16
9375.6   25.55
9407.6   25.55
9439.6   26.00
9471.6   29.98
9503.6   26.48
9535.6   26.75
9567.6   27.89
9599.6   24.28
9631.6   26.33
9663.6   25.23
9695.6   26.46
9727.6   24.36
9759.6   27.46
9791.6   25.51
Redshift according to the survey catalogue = 0.212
